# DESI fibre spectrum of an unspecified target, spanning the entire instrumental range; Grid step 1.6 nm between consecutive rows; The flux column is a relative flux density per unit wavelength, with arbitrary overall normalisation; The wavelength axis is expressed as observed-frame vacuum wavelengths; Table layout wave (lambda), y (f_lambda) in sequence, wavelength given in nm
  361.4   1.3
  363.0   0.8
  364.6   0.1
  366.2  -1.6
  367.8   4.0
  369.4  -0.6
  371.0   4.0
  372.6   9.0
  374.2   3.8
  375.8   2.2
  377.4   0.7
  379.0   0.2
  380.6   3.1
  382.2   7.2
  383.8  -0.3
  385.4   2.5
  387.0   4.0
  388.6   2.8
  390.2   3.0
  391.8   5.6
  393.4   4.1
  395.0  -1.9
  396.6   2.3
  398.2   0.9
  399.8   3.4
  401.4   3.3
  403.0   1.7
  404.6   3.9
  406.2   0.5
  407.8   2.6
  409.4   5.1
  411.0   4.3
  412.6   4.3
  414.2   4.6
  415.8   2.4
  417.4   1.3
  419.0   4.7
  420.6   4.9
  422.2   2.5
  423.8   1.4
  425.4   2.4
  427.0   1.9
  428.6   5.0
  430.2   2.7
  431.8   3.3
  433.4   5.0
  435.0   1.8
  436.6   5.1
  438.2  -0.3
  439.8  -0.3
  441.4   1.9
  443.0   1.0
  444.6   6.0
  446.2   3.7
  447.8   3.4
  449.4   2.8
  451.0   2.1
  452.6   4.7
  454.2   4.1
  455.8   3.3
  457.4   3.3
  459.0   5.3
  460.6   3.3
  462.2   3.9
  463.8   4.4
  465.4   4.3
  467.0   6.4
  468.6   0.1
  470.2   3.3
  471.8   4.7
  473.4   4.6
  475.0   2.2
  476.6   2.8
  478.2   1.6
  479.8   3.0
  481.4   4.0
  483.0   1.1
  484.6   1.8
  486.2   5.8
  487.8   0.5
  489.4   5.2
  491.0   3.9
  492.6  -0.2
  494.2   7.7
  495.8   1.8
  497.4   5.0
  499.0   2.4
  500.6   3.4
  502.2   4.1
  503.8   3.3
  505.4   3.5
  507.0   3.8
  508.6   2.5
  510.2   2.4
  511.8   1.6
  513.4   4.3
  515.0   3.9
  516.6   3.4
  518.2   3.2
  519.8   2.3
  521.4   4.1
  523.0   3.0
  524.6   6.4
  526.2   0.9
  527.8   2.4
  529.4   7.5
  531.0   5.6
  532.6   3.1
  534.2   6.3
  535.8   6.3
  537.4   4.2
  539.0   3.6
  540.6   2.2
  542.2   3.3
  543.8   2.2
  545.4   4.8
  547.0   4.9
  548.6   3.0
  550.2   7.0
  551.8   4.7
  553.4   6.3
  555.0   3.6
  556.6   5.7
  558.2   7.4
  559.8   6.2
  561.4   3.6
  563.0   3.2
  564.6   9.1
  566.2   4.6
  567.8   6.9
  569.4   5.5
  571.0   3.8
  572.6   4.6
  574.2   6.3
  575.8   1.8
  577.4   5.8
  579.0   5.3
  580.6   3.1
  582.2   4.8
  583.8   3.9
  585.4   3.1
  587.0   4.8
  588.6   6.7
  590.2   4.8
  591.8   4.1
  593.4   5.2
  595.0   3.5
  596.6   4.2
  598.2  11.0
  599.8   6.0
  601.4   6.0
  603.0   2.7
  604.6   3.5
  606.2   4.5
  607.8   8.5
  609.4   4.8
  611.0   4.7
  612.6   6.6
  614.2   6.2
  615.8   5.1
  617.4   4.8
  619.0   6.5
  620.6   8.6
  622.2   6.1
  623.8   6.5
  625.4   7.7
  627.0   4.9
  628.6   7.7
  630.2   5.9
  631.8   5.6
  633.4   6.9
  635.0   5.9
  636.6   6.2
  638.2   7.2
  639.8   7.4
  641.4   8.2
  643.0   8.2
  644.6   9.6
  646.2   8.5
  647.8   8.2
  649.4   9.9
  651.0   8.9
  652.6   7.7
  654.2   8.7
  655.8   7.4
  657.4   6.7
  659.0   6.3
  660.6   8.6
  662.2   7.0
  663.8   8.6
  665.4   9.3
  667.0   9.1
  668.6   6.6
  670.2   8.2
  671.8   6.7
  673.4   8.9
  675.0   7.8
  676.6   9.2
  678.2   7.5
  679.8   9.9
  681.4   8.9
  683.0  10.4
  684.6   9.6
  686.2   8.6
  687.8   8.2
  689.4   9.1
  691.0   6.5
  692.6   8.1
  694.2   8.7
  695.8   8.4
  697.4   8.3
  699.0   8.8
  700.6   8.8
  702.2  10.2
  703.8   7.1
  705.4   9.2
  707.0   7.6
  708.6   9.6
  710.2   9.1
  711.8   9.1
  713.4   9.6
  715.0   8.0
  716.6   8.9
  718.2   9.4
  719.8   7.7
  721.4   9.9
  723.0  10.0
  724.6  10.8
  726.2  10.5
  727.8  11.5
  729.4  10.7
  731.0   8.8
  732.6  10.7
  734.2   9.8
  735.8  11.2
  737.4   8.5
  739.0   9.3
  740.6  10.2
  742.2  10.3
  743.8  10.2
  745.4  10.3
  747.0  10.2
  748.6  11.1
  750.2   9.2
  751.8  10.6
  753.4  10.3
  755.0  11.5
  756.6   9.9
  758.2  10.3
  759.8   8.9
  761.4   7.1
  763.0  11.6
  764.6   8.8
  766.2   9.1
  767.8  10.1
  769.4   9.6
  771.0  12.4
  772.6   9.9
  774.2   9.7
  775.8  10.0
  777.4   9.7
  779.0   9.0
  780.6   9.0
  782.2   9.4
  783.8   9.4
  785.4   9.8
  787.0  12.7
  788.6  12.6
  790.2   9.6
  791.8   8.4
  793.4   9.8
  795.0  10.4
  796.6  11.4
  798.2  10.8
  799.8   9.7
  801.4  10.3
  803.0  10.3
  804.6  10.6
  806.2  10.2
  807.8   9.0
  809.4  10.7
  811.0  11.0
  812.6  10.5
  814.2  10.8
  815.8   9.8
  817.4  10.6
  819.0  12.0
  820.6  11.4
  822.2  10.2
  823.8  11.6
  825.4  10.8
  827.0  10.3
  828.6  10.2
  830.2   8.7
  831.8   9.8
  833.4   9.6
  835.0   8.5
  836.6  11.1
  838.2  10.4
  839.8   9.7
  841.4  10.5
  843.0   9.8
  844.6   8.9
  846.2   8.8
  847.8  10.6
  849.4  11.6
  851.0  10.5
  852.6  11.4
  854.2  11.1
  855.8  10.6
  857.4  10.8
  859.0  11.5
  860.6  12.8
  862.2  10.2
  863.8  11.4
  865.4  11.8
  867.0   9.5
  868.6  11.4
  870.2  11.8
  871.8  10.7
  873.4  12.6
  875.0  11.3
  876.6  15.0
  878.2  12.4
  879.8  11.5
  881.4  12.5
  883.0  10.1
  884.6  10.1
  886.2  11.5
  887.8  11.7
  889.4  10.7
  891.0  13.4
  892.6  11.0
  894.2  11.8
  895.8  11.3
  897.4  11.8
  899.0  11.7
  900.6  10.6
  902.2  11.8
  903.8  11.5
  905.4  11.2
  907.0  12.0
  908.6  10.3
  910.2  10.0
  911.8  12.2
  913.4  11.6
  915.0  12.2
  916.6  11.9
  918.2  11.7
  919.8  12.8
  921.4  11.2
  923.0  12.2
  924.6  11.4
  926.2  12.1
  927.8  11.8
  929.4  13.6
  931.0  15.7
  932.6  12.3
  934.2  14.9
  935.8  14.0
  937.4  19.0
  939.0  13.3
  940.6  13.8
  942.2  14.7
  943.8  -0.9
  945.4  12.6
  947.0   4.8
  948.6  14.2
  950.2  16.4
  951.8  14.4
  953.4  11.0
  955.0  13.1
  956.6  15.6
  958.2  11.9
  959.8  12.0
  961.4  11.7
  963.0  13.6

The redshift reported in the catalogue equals 0.60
